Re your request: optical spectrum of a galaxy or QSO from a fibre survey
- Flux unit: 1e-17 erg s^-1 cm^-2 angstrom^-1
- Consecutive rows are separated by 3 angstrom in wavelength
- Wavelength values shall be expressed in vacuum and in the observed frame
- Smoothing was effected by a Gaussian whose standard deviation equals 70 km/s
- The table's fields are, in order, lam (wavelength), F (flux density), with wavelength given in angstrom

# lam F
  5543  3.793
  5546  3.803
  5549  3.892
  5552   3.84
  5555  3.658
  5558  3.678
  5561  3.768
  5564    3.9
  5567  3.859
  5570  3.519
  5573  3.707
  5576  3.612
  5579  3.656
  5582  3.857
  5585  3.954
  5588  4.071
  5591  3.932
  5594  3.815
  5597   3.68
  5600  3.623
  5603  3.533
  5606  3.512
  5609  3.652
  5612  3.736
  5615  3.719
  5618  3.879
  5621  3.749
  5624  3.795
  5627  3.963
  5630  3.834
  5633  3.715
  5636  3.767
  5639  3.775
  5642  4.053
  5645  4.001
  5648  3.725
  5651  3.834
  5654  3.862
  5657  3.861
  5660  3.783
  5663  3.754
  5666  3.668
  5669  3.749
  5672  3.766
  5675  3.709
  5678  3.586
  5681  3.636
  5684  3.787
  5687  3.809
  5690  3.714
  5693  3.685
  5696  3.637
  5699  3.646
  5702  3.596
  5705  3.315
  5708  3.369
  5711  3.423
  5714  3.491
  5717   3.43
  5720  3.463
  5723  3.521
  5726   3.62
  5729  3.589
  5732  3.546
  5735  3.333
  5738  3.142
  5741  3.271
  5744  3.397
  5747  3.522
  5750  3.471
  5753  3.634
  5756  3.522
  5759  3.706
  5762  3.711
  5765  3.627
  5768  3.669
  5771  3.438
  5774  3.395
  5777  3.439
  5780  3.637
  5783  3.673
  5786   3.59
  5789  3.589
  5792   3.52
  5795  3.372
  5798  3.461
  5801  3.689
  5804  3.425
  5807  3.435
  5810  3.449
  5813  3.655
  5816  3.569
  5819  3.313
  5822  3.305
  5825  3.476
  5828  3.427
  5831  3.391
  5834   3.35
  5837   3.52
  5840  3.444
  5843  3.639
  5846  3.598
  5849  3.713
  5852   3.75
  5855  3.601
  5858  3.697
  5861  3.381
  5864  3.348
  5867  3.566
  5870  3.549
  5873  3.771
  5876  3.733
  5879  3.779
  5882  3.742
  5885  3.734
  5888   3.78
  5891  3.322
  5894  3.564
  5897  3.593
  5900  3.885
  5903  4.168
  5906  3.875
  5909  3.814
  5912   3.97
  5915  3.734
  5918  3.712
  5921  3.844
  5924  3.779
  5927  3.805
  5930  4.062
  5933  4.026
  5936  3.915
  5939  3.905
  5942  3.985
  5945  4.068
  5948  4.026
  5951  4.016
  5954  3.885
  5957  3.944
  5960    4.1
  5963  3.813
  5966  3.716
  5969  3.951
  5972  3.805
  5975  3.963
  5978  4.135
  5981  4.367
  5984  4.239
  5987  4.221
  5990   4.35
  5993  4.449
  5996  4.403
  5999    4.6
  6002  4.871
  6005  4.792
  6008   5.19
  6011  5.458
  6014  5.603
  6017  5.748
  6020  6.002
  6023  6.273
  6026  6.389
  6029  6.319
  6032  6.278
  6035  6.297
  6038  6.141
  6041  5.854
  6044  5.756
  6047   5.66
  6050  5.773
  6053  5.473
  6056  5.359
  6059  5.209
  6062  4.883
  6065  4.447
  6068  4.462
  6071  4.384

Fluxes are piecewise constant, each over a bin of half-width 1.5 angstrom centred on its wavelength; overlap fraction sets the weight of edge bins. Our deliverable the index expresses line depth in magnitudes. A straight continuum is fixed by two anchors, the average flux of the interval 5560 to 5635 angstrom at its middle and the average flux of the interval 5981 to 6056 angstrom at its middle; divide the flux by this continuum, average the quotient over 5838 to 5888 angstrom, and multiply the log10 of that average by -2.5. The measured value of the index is 0.30 mag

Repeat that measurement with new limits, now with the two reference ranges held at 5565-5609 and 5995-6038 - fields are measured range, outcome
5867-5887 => 0.33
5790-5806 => 0.31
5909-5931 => 0.33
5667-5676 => 0.10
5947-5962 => 0.32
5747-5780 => 0.26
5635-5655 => 0.04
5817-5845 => 0.36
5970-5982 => 0.32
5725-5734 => 0.22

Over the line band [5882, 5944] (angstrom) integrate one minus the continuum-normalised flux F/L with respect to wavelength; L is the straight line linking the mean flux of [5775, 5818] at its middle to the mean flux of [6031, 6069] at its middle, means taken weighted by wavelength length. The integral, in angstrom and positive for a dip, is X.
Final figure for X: 8.61 angstrom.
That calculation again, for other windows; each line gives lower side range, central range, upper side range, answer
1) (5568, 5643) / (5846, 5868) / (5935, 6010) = 2.60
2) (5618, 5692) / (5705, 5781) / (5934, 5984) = 7.01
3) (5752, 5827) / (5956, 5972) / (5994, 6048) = 3.82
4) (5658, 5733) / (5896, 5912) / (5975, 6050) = 2.82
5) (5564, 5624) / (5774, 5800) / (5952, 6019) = 3.56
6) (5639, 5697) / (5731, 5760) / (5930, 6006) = 3.13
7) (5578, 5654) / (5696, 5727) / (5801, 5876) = 1.57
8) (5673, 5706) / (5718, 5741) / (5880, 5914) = 1.44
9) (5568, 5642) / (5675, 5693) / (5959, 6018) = 0.94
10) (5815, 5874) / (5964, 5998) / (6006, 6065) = 6.37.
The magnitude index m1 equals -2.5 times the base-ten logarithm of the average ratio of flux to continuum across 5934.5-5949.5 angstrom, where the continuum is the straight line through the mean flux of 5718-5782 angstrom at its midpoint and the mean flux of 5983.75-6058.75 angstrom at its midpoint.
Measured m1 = 0.22 mag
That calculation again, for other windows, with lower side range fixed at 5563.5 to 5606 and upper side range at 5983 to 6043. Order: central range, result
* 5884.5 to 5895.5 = 0.342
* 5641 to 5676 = 0.061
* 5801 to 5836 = 0.323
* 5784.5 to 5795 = 0.269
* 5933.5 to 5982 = 0.287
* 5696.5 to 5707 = 0.191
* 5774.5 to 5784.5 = 0.252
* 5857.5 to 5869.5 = 0.351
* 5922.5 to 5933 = 0.282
